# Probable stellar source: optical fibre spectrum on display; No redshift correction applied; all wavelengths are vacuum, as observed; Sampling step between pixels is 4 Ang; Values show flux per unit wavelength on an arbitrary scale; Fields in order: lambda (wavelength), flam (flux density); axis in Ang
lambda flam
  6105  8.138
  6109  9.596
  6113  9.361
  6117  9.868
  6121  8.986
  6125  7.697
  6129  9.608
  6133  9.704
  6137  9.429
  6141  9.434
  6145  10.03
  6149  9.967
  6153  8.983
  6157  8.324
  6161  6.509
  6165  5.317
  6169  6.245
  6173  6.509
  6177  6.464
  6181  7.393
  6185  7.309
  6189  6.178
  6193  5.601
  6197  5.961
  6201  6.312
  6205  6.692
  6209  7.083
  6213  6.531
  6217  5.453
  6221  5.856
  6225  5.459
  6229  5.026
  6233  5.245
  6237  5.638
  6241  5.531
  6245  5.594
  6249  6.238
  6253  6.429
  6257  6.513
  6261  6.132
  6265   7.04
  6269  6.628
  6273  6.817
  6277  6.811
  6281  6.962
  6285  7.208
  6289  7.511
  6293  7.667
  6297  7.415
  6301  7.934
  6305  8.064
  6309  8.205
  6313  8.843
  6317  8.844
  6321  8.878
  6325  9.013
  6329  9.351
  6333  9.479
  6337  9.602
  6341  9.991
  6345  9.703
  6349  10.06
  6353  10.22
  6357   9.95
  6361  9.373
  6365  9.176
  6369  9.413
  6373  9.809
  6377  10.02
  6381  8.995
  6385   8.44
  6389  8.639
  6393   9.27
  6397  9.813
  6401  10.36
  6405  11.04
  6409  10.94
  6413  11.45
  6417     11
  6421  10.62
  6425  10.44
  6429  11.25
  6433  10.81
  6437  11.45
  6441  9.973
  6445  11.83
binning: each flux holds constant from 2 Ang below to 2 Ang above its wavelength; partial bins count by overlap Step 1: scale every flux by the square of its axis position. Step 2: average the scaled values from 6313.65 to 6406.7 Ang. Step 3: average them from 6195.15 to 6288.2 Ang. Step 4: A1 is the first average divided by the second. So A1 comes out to 1.58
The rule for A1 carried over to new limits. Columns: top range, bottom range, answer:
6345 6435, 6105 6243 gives 1.47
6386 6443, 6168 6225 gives 1.76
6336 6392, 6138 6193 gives 1.34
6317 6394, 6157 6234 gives 1.59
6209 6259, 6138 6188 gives 0.78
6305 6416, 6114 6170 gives 1.19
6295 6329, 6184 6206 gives 1.40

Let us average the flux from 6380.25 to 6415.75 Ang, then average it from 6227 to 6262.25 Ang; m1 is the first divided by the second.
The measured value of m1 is 1.71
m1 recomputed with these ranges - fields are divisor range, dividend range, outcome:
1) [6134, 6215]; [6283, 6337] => 1.14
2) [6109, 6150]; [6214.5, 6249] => 0.59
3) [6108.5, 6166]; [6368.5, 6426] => 1.13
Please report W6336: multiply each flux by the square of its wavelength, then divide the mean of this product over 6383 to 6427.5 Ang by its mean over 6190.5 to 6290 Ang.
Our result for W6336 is 1.72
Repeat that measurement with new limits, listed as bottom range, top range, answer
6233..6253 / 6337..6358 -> 1.78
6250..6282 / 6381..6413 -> 1.54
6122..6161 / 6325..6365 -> 1.14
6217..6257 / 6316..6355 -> 1.73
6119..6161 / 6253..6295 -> 0.79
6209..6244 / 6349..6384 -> 1.77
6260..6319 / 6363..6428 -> 1.38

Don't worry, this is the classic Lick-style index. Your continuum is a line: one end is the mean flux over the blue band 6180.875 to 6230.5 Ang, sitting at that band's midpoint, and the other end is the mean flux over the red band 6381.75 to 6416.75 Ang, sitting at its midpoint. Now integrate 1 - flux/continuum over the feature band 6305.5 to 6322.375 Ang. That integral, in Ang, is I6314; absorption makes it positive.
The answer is -0.62 Ang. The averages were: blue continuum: 6.19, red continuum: 10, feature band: 8.63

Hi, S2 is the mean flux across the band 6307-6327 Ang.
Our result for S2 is 8.76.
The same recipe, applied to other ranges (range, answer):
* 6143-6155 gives 9.66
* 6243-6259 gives 6.19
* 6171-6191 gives 6.77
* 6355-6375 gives 9.54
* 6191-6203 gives 5.96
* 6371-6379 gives 9.91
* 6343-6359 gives 9.98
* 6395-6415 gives 10.7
